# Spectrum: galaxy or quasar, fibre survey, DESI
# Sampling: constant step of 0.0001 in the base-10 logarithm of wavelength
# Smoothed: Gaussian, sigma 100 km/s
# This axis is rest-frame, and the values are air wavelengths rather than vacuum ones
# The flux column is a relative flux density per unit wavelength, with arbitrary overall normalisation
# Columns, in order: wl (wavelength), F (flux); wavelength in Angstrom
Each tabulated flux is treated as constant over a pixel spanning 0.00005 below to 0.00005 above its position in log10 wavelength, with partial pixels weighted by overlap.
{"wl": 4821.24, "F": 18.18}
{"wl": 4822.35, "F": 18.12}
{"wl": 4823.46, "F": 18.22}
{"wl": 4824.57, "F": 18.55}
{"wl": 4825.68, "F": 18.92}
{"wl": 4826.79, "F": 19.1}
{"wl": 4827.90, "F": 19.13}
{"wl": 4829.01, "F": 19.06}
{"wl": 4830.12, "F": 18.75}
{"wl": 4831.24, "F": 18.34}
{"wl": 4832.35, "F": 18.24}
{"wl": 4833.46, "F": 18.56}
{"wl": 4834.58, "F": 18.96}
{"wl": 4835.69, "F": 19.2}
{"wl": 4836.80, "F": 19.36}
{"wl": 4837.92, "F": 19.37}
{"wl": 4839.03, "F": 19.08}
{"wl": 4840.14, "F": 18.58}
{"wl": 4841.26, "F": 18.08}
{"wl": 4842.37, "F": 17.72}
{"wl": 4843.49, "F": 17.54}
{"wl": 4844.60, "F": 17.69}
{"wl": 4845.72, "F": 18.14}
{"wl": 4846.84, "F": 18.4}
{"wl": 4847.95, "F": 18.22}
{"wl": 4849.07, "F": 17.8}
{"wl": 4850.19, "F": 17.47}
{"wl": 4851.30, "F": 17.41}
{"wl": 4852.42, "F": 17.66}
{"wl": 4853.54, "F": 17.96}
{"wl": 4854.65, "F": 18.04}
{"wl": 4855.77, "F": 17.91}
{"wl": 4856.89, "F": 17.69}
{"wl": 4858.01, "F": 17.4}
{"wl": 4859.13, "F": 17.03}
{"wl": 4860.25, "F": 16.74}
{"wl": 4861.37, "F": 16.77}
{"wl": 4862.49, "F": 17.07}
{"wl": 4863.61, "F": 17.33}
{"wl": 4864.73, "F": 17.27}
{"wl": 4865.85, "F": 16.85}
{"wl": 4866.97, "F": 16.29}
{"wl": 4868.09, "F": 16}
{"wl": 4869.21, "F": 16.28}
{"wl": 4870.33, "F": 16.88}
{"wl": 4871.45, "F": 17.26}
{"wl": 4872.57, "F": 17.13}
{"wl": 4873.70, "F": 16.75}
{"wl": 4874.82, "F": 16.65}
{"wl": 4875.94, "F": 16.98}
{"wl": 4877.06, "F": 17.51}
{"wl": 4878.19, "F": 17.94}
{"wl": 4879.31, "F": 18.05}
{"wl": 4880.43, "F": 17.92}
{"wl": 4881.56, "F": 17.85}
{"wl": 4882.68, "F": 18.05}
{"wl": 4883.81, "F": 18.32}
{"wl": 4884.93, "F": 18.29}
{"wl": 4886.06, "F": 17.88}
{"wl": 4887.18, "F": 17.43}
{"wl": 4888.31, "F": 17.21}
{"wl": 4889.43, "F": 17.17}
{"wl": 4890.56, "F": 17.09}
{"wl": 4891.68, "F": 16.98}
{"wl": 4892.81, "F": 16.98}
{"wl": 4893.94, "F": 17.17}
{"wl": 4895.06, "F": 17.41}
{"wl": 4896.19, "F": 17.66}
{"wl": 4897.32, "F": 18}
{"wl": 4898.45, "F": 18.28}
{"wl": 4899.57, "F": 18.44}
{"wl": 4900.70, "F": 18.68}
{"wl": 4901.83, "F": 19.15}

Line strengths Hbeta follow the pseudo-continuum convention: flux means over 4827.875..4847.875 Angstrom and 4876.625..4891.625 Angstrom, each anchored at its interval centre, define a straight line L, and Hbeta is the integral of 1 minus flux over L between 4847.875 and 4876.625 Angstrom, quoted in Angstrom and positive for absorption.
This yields 1.5 Angstrom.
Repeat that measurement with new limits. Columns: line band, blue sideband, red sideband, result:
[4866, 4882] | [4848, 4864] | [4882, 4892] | 0.4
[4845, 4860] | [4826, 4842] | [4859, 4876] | 0.0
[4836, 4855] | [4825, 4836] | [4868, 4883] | 0.1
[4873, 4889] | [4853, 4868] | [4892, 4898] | -0.3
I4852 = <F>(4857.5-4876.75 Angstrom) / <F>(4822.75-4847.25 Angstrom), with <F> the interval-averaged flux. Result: 0.91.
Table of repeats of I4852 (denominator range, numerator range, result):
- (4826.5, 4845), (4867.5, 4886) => 0.93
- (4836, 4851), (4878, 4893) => 0.97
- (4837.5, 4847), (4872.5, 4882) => 0.95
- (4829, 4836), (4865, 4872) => 0.89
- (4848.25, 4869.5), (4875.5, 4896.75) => 1.02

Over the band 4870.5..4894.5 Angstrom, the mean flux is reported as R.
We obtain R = 17.4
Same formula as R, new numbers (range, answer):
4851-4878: 17.1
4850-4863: 17.4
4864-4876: 16.8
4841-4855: 17.9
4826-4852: 18.4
